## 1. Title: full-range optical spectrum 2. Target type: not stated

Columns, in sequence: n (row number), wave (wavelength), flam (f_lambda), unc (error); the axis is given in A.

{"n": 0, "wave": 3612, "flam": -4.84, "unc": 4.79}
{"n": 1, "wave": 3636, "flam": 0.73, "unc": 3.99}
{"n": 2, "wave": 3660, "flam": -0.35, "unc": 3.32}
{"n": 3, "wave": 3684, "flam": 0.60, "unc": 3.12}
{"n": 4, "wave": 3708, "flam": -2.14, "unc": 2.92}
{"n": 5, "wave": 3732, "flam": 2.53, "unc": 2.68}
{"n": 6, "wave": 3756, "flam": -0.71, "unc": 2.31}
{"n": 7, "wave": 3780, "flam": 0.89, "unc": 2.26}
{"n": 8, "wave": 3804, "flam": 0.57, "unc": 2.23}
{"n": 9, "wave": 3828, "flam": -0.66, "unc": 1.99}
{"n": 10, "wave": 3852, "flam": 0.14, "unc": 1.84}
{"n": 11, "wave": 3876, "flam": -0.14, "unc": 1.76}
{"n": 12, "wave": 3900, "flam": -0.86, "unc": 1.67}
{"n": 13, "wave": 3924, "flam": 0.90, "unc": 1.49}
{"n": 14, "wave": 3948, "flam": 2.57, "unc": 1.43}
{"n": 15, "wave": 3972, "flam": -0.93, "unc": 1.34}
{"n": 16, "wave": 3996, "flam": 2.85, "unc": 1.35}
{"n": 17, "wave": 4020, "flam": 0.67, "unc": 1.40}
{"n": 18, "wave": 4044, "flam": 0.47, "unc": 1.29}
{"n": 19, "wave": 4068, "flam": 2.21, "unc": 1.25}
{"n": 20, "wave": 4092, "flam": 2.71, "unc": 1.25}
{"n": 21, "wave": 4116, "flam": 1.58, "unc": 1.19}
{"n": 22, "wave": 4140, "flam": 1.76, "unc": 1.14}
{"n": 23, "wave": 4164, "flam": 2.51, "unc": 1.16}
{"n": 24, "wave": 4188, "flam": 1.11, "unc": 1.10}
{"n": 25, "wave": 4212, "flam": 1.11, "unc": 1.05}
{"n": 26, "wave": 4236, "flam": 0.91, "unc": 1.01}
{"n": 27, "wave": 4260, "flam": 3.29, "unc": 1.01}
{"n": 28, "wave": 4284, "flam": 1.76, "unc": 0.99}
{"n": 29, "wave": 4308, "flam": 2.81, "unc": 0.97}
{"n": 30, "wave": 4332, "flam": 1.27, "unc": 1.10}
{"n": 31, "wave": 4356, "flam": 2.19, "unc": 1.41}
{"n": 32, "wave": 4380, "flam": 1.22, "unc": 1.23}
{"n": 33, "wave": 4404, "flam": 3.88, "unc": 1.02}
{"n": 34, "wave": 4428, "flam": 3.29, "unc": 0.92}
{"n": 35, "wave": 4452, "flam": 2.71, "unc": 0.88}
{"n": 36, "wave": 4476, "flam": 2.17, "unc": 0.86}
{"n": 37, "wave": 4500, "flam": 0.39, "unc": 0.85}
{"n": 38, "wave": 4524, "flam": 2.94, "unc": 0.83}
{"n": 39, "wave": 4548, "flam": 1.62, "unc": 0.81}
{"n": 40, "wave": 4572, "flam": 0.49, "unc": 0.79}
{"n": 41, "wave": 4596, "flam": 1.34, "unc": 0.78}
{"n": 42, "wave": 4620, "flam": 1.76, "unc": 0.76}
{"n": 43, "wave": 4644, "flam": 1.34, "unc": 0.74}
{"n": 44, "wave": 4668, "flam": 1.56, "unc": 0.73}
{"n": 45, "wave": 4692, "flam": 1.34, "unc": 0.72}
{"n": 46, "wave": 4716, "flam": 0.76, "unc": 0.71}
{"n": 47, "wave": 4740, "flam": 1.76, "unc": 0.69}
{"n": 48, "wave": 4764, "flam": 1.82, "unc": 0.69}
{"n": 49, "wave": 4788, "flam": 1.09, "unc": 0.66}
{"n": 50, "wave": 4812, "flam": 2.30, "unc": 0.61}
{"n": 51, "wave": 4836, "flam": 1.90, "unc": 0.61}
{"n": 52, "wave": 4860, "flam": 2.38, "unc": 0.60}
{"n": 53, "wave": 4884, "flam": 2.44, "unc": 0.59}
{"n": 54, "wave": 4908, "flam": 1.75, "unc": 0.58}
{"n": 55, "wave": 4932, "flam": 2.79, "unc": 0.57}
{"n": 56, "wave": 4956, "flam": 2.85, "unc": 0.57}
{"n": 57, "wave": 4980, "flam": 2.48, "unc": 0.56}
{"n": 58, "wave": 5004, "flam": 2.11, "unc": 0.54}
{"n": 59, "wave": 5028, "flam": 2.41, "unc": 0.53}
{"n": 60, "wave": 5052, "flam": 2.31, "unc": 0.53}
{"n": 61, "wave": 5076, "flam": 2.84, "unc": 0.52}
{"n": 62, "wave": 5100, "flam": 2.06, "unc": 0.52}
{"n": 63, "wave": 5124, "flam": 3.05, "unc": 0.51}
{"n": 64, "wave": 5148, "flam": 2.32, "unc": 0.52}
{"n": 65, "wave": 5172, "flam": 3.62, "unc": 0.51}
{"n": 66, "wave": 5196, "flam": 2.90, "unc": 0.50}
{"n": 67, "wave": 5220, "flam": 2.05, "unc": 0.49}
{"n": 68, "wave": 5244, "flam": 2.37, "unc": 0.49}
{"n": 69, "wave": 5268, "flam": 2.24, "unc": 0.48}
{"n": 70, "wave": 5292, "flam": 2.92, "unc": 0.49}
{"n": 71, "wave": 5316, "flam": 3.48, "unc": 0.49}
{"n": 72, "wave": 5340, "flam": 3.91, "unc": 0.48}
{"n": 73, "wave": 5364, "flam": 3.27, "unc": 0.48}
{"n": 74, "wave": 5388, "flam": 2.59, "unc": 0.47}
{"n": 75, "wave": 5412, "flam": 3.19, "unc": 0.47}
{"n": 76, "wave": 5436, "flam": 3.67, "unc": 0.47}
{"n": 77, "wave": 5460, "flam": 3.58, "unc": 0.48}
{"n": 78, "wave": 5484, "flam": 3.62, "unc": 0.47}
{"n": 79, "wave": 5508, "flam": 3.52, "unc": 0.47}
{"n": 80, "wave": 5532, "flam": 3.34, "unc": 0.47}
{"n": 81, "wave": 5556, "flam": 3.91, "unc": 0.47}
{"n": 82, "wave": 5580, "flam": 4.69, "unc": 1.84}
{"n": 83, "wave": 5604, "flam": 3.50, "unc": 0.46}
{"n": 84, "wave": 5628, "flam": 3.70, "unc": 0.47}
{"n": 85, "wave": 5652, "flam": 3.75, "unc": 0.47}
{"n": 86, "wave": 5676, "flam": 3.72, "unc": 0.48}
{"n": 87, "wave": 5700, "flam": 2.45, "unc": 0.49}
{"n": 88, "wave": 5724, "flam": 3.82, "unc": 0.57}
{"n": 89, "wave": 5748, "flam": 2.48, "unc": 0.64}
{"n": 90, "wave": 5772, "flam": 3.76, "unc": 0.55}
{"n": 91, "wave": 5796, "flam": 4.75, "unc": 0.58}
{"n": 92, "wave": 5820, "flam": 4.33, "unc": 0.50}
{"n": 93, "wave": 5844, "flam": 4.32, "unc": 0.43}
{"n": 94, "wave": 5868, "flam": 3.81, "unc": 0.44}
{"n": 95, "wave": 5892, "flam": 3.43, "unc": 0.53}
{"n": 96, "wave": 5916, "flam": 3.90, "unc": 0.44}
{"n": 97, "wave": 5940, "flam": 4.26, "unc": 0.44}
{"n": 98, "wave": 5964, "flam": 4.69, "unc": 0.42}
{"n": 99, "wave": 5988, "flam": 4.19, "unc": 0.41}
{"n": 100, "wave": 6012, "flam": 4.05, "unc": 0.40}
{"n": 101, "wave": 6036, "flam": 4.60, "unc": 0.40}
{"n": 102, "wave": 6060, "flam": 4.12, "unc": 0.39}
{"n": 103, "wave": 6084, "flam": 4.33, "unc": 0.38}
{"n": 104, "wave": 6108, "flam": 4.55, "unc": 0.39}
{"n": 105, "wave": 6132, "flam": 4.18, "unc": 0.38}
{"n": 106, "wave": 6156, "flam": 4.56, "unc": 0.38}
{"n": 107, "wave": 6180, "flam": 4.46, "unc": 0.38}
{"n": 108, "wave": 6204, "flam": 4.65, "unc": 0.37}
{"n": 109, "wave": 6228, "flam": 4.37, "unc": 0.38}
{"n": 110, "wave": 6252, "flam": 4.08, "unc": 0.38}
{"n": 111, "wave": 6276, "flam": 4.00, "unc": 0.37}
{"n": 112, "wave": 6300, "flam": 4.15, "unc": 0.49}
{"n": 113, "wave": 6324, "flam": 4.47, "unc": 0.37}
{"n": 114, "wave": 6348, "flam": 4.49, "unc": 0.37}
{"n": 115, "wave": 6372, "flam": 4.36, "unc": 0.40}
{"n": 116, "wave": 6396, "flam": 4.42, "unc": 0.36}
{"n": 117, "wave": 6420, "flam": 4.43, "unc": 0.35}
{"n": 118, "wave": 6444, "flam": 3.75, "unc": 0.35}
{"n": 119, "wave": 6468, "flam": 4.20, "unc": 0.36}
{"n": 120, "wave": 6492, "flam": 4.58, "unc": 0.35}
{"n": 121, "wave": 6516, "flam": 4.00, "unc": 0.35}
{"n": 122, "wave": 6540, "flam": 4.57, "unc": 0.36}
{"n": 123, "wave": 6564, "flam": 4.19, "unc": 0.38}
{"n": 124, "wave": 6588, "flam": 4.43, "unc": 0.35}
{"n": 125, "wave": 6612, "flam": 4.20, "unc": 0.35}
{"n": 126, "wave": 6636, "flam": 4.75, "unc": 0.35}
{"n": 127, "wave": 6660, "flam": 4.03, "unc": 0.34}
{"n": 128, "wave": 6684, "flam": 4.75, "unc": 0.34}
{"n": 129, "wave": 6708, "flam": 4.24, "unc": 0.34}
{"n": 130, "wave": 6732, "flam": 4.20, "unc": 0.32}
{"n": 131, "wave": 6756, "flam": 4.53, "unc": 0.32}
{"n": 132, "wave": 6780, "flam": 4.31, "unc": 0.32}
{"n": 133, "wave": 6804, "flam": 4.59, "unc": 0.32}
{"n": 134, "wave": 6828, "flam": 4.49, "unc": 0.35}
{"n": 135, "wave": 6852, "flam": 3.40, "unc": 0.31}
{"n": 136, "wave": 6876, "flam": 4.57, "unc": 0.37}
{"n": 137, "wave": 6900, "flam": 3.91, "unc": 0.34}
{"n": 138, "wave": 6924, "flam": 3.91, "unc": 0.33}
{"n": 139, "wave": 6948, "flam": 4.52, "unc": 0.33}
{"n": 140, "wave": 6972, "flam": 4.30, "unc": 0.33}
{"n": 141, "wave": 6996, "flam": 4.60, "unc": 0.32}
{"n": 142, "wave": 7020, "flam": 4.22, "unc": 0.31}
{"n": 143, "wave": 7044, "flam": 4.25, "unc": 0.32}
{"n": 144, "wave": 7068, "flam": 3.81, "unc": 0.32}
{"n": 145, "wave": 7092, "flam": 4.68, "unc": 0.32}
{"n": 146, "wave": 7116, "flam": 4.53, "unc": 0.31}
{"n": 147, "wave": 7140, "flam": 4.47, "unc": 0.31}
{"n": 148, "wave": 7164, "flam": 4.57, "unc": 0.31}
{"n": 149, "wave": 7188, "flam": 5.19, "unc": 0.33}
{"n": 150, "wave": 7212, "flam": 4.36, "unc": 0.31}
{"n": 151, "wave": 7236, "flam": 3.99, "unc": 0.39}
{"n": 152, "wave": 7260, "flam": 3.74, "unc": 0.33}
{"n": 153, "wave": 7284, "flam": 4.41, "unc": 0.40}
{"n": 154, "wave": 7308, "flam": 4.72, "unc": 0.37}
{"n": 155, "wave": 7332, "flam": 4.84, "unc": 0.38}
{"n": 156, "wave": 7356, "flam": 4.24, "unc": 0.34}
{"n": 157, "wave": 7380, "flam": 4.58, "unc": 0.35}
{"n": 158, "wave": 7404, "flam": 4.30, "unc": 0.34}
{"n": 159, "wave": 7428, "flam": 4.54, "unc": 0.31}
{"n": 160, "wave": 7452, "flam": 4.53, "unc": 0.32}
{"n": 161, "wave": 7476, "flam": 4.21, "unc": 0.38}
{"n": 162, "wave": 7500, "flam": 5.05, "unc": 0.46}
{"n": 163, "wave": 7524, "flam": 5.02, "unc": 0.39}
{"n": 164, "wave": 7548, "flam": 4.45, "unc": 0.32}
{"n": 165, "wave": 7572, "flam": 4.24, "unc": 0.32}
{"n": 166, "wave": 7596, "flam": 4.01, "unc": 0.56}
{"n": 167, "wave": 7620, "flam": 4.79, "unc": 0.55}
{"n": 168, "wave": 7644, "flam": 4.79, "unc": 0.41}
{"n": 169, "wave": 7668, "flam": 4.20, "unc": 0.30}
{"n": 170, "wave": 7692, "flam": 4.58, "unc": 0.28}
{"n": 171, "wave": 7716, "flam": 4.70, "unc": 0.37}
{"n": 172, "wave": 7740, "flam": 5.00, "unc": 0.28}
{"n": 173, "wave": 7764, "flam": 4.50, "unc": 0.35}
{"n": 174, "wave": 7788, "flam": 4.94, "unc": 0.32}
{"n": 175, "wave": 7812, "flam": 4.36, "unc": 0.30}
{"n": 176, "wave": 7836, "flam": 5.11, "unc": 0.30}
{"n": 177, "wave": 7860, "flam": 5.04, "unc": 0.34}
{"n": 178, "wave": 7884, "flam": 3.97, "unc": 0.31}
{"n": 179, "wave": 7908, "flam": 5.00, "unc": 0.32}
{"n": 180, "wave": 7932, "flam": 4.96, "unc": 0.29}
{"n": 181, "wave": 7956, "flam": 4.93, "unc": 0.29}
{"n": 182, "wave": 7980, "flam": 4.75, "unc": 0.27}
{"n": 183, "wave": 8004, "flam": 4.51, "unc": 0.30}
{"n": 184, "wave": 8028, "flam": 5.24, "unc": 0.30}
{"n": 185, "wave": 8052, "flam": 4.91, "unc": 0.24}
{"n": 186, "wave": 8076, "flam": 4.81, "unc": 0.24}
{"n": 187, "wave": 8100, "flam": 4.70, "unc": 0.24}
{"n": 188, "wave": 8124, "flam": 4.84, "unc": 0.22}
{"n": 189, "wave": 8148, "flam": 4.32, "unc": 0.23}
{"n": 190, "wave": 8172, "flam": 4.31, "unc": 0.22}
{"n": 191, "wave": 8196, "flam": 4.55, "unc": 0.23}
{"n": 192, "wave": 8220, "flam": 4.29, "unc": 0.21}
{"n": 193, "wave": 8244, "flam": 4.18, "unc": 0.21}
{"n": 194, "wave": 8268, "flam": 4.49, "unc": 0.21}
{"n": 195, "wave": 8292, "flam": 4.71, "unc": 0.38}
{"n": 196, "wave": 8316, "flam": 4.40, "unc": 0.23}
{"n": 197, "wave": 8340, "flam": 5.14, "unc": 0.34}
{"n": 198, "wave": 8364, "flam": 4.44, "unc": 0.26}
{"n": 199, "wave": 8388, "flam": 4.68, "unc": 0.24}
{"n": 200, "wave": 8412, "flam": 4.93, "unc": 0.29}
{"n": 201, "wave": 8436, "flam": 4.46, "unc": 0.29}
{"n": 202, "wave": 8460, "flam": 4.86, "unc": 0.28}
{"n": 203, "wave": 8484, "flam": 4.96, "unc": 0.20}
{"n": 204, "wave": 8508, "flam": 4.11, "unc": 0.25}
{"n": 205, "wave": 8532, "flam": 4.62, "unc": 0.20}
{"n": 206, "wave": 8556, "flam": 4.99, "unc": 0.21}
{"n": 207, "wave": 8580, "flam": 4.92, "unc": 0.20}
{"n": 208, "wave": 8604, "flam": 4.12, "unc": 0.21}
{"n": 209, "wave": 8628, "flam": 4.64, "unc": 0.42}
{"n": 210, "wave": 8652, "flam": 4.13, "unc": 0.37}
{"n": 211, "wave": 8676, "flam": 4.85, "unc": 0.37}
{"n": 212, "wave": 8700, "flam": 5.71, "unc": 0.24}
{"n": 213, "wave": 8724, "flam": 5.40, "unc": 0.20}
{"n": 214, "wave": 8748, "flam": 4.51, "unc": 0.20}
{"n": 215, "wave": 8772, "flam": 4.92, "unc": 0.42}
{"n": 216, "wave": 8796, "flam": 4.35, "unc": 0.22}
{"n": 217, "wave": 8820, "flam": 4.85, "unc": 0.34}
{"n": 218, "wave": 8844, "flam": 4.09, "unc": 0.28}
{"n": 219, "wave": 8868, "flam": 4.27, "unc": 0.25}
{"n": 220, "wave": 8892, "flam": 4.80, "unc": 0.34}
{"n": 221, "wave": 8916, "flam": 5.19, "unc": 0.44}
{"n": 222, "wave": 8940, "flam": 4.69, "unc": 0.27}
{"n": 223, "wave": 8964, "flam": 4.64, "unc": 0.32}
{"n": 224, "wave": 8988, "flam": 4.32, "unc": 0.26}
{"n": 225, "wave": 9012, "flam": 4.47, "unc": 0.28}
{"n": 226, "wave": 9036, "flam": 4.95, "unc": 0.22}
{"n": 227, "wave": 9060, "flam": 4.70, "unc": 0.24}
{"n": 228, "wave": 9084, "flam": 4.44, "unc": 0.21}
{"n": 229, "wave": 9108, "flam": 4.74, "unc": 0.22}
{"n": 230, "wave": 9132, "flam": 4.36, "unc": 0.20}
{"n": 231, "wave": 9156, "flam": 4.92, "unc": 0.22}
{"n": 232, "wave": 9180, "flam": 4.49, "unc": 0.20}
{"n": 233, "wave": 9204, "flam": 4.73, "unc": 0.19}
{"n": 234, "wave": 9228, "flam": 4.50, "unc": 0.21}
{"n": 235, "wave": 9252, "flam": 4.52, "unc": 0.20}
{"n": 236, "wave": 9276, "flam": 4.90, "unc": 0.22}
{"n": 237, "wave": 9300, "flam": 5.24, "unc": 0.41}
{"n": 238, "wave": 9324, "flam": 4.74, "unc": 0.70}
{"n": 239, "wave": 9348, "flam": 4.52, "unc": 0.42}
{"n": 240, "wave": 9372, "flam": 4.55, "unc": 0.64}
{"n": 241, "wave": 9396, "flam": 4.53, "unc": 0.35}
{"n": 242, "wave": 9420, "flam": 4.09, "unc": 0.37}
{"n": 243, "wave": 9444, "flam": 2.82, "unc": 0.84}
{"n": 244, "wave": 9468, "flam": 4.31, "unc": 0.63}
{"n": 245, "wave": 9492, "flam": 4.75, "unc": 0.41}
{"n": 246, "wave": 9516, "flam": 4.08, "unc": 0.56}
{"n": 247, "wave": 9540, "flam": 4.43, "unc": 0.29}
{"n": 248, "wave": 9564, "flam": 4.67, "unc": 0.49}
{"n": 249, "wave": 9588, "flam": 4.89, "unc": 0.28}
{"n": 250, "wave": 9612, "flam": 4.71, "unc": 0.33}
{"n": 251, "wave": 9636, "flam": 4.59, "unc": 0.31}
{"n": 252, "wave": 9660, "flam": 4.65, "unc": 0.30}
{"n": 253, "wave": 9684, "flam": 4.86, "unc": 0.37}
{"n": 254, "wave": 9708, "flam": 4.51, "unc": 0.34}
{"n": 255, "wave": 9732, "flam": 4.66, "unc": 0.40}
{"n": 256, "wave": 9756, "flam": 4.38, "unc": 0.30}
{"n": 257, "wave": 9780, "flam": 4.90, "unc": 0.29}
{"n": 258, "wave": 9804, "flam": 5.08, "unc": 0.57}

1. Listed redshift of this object 0.324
